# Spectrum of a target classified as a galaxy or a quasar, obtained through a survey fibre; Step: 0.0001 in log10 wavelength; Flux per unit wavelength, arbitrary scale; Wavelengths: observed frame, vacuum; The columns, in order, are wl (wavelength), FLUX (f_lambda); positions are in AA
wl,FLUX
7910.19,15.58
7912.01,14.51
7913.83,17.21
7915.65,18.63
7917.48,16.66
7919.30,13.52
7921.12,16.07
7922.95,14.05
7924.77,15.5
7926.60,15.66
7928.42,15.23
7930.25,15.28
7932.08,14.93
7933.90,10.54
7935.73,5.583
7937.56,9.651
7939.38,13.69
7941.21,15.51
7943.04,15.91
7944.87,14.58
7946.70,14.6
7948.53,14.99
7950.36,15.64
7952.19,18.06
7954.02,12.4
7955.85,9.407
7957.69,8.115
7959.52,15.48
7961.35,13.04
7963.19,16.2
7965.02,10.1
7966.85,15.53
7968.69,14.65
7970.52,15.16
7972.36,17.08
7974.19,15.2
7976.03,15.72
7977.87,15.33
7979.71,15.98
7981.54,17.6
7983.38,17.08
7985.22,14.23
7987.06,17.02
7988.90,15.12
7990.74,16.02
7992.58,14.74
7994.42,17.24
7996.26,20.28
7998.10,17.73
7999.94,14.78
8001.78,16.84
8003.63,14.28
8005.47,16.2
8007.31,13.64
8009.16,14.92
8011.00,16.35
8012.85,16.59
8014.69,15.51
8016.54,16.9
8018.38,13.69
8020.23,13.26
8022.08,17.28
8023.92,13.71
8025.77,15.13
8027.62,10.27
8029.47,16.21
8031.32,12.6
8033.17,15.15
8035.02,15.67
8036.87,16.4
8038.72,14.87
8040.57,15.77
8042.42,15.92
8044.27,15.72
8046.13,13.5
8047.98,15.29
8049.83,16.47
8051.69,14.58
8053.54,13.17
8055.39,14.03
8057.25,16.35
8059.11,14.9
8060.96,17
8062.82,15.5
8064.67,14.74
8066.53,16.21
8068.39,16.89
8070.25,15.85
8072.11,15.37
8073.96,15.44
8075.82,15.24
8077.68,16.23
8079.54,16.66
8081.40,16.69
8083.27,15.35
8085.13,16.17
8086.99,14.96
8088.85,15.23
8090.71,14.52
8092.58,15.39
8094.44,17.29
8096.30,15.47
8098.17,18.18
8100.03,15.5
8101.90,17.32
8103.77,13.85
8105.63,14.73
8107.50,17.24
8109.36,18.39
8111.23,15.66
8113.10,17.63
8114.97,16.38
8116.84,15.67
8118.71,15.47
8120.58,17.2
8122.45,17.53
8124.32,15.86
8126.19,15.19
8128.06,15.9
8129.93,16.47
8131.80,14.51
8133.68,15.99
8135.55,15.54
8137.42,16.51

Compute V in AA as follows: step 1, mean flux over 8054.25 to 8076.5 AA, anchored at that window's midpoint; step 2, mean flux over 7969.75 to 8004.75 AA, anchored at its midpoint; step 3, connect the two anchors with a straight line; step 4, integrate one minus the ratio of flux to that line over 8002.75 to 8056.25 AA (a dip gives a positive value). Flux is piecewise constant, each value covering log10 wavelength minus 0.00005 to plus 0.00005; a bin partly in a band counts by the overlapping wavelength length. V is 3.2 AA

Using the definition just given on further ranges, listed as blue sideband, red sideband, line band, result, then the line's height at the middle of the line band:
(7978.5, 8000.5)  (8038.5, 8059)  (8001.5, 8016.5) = 0.4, 16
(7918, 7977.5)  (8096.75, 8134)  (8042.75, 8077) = 0.3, 15.5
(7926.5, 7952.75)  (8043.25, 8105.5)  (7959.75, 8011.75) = -4.2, 14.5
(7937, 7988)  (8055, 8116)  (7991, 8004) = -1.4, 15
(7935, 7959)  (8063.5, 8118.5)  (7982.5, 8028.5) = -4.3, 14.2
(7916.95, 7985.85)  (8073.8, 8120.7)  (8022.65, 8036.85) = 0.9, 15.2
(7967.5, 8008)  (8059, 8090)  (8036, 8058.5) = 1.0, 15.9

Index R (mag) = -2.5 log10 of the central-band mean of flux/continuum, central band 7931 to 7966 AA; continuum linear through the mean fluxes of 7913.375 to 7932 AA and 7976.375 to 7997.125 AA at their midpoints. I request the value 0.22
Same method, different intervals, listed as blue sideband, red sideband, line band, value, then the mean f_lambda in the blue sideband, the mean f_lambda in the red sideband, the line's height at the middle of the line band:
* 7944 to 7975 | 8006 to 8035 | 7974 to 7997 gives -0.13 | 14.1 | 14.8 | 14.4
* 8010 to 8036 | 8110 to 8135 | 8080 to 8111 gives -0.02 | 14.9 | 16.1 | 15.8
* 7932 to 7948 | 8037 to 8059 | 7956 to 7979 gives -0.06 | 12.7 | 15.1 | 13.3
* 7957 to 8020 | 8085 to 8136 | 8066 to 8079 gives 0.00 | 15.4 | 16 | 15.9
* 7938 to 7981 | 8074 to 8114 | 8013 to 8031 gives 0.04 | 14.4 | 16.1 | 15.2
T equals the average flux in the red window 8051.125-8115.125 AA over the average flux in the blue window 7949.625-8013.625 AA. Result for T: 1.0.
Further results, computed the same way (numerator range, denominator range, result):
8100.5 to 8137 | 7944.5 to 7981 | 1.12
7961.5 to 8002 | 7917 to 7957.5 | 1.14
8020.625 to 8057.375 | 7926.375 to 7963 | 1.11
